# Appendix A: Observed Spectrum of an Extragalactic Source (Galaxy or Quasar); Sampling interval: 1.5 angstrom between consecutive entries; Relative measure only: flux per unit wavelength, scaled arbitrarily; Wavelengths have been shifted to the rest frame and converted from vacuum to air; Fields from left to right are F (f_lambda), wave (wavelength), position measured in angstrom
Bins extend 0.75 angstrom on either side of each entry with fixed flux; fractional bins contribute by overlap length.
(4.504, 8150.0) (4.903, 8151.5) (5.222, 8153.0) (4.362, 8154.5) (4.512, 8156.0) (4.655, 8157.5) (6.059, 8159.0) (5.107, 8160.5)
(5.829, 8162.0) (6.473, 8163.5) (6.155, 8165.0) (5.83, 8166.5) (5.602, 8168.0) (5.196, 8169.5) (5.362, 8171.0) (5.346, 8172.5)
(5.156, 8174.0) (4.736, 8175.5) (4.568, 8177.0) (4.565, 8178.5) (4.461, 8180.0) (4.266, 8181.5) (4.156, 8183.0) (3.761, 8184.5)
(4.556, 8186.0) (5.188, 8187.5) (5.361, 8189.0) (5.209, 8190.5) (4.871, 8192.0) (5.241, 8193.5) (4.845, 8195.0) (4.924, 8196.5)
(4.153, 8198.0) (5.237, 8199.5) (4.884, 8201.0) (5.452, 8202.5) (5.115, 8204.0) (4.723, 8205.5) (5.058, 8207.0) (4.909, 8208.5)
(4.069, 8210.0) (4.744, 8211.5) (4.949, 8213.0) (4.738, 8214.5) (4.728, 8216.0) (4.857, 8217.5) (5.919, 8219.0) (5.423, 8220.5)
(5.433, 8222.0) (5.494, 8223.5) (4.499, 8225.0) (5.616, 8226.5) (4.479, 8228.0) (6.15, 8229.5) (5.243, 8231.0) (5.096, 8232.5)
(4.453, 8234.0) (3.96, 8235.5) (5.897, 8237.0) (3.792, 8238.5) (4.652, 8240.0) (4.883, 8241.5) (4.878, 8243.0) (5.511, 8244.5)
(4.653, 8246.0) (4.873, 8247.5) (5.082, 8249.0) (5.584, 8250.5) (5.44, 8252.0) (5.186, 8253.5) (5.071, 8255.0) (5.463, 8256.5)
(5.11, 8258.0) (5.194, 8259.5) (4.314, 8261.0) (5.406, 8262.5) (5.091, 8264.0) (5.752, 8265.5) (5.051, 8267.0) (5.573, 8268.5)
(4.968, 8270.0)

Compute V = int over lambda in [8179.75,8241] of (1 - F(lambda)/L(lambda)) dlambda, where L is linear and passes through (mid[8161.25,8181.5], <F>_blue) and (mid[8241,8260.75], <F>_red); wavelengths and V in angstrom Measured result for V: 3.7 angstrom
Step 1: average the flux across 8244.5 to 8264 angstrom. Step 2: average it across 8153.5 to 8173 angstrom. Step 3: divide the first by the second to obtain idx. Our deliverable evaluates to 0.95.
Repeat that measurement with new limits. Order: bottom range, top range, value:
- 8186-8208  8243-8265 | 1.03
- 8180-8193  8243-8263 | 1.10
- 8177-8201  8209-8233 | 1.08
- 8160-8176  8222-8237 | 0.91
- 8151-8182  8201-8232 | 0.98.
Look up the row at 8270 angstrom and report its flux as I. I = 4.968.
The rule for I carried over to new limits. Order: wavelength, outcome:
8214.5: 4.738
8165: 6.155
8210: 4.069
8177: 4.568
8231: 5.243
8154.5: 4.362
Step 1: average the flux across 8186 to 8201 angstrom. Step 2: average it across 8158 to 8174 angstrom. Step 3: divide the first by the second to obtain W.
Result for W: 0.88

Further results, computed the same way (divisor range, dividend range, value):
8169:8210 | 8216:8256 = 1.05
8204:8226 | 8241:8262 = 1.02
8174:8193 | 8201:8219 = 1.05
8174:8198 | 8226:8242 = 1.04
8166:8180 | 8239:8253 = 0.99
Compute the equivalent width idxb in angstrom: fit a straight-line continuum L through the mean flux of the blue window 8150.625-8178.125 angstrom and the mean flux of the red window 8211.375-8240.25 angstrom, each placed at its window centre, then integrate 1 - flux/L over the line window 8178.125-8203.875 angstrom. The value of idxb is 1.9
